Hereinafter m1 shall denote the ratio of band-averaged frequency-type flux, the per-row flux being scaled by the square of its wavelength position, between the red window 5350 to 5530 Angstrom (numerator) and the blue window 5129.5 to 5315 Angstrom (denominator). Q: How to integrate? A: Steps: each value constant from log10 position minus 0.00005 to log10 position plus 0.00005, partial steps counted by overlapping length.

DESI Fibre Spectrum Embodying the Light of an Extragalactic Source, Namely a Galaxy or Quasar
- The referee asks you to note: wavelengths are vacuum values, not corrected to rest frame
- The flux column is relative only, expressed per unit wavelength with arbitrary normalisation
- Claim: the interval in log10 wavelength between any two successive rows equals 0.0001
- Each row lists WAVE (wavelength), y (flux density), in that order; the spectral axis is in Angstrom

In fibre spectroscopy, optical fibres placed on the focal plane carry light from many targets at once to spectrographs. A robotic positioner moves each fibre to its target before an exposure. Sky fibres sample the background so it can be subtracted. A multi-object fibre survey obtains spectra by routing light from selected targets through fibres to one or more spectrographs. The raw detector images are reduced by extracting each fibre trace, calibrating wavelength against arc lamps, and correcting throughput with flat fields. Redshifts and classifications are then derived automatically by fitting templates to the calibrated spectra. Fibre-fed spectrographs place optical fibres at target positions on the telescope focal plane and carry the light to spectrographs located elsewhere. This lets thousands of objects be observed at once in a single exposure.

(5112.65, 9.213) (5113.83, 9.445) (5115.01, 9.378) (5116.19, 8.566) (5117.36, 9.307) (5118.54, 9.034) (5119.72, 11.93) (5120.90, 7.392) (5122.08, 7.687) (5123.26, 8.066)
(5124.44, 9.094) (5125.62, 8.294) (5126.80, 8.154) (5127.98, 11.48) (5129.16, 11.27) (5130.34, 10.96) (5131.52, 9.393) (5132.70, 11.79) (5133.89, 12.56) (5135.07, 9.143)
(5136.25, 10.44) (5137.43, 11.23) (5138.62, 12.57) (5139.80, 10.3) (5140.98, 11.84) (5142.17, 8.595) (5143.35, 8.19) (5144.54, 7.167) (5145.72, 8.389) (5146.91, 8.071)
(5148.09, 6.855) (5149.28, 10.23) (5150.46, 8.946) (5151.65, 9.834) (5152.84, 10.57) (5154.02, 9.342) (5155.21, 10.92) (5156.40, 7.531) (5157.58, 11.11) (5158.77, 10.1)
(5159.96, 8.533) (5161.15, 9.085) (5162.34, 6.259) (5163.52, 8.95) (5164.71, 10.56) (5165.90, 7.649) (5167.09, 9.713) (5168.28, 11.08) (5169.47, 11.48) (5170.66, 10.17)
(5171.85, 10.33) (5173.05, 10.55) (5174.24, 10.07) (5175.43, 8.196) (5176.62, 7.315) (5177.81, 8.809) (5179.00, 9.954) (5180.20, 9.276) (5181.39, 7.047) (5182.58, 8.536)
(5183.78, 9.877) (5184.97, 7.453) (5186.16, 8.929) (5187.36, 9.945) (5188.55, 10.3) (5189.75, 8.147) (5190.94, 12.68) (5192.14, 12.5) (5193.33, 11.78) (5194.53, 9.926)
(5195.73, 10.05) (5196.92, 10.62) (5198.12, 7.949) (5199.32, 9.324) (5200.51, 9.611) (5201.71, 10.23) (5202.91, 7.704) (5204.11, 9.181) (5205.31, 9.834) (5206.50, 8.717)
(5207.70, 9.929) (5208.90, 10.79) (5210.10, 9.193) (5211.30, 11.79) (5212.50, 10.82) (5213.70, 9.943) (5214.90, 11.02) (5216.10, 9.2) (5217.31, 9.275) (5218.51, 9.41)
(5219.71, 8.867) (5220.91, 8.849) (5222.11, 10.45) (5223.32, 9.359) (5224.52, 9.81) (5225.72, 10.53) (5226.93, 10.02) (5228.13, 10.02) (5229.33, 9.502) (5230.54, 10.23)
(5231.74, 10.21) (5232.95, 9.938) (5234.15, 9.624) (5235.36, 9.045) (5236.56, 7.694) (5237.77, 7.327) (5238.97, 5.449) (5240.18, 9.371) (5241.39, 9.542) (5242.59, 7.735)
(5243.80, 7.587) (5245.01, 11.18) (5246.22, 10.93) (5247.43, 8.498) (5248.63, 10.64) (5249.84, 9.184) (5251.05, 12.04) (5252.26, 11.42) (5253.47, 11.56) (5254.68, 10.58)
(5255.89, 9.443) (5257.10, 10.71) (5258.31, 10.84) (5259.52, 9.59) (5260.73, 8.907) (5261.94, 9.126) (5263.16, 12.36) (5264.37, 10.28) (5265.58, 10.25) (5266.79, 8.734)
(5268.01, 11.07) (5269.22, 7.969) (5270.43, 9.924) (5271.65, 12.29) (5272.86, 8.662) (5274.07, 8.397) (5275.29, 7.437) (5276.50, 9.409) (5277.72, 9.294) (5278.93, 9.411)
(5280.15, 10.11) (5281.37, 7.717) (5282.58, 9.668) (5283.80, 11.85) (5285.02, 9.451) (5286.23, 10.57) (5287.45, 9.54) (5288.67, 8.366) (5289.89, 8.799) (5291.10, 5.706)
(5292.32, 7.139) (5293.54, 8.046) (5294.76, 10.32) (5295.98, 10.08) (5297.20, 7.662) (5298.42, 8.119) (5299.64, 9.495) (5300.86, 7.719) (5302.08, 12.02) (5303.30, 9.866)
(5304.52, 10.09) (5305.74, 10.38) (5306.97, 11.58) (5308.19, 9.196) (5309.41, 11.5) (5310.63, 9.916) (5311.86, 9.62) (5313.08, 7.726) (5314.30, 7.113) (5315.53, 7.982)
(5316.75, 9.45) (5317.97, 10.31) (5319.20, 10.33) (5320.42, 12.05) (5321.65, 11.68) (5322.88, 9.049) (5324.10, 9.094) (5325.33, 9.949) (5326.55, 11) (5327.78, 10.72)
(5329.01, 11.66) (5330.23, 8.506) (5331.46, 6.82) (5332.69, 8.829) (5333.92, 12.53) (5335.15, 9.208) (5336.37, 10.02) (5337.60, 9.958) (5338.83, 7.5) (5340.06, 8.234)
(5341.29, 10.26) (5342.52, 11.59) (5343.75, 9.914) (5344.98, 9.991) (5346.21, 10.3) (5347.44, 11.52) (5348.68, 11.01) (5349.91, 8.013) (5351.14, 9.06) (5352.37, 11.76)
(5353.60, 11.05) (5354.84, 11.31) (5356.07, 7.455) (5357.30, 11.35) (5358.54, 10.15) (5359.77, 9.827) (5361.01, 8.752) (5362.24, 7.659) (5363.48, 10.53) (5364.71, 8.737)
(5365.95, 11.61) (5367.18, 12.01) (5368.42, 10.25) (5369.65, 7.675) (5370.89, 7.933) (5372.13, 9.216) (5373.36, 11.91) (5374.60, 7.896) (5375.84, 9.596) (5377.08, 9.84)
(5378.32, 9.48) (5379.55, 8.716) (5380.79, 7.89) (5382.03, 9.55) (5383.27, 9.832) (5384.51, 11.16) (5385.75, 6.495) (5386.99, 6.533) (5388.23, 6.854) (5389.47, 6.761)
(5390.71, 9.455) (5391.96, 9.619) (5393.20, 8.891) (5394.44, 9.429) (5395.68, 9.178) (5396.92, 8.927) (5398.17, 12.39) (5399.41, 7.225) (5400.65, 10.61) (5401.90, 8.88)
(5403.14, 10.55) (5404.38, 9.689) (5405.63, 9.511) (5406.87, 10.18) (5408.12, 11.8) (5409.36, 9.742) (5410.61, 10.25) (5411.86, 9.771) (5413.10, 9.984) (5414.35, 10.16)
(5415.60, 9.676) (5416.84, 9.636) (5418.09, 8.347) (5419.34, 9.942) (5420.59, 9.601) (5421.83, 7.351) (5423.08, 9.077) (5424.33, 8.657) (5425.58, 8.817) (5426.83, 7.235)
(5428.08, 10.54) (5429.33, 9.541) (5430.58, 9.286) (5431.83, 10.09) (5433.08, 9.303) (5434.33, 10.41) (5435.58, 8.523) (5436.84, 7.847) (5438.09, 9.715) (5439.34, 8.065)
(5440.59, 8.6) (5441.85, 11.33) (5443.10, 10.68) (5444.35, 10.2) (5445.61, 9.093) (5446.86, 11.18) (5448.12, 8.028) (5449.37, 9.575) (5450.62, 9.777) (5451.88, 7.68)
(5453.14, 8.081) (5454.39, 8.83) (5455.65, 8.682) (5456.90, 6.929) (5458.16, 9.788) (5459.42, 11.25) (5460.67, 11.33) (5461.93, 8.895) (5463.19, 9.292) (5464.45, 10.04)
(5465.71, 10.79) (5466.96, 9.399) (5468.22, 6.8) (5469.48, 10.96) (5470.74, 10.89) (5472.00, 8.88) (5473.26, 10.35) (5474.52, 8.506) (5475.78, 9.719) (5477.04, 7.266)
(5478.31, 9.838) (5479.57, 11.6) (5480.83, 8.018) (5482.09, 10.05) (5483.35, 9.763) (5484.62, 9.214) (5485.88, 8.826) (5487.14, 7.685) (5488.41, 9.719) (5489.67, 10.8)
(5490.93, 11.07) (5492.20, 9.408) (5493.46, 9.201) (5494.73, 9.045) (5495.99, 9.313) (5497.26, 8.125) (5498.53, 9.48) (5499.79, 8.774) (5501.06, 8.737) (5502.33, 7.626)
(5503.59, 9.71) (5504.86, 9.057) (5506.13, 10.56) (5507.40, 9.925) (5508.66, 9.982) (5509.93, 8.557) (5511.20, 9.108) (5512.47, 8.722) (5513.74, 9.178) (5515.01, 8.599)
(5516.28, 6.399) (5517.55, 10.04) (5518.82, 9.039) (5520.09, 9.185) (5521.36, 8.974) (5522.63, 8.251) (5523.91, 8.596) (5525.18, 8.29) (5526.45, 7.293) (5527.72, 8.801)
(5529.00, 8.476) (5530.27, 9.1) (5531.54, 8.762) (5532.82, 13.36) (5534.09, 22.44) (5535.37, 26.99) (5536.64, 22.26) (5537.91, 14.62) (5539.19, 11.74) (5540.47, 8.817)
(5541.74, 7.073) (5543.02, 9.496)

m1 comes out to 1.05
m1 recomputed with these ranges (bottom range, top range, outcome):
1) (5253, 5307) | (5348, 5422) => 1.04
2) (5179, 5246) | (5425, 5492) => 1.08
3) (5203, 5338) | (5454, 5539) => 1.13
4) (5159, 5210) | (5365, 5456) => 1.07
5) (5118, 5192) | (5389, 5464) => 1.09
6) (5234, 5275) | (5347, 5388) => 1.03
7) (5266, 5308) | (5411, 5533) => 1.06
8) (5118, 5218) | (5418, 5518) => 1.08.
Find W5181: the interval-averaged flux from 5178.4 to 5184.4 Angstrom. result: 8.93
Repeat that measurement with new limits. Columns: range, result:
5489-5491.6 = 10.9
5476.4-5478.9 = 8.51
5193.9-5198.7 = 9.65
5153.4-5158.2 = 9.75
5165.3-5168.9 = 9.49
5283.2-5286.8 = 10.6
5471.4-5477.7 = 8.94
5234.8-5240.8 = 7.77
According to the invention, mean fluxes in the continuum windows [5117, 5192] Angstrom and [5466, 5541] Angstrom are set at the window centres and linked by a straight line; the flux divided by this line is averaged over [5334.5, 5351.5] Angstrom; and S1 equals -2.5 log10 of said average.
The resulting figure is 0.01 mag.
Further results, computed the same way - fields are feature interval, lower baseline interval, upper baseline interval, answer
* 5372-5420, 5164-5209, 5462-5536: 0.04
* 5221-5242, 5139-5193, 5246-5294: 0.03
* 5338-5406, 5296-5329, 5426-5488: 0.02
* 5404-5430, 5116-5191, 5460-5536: 0.02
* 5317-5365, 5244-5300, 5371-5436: -0.06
